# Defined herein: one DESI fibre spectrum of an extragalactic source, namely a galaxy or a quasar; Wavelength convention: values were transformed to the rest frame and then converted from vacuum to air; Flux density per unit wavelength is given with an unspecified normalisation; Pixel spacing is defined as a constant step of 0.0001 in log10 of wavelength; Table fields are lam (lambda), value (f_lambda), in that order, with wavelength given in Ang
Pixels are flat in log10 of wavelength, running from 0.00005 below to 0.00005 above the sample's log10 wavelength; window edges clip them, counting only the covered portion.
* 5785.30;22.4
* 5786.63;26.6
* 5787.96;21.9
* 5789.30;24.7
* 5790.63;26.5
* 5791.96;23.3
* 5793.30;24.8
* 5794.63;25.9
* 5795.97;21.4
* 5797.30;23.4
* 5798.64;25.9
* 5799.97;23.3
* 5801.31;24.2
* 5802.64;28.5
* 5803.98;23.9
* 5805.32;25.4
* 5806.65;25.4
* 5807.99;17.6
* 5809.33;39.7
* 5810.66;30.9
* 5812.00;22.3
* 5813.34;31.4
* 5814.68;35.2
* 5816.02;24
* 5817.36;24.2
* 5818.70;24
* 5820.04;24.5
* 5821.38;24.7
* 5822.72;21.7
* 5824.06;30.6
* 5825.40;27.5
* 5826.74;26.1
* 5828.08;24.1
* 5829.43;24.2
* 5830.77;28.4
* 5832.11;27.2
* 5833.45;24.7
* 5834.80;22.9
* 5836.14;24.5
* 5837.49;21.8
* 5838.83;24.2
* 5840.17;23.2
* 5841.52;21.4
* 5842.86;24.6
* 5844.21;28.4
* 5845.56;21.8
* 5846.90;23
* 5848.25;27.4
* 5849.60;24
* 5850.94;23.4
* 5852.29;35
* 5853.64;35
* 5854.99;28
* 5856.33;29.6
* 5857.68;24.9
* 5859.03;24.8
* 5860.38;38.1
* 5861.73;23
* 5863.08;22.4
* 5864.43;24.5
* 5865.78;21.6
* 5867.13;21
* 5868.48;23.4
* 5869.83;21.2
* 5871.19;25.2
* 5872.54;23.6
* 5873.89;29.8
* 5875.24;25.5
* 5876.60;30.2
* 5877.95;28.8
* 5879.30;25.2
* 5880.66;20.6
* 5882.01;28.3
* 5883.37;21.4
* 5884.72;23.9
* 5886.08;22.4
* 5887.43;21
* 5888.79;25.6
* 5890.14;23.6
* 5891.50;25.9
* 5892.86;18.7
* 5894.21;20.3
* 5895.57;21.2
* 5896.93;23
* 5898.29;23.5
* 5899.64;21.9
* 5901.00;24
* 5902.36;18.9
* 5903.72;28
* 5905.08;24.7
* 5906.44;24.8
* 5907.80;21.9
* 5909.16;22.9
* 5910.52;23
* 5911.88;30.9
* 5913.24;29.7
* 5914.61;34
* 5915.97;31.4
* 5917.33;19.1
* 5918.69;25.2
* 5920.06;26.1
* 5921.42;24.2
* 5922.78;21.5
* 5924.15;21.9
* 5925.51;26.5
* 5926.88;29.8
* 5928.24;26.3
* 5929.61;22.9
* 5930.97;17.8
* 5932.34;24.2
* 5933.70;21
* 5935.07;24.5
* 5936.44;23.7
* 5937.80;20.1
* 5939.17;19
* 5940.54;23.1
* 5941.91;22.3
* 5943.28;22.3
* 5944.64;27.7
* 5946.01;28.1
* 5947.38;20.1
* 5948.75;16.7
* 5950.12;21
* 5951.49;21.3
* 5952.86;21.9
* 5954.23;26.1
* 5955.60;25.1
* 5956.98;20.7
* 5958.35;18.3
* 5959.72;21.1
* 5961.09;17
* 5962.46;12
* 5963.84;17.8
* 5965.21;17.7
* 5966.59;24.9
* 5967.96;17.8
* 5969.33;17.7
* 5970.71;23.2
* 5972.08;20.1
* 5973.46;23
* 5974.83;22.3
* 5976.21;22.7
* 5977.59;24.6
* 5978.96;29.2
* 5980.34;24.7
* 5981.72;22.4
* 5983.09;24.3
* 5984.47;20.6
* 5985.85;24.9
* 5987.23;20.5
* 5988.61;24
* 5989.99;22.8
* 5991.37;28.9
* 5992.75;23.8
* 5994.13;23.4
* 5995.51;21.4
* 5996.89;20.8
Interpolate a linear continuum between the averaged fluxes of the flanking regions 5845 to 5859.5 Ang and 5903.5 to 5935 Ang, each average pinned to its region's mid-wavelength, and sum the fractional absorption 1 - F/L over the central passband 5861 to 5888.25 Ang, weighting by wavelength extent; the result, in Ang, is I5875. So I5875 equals 2.3 Ang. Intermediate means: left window 27.1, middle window 24.2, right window 25.1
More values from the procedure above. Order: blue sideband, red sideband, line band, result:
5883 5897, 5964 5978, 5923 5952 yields -1.5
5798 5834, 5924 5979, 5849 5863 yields -1.9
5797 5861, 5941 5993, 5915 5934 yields -0.8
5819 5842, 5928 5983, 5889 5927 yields -2.5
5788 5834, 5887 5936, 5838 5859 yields -0.8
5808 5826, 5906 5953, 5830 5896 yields 2.5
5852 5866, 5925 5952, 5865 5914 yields 3.6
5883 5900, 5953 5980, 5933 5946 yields -0.8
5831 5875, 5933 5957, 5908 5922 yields -1.8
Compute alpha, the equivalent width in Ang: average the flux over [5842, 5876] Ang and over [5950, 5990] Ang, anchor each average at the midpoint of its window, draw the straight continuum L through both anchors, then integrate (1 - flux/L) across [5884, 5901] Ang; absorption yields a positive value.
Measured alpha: 1.39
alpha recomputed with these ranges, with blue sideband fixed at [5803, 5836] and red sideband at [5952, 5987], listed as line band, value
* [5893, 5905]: 0.6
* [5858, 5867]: -0.2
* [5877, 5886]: -0.1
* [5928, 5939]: 0.2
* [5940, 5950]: -0.2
